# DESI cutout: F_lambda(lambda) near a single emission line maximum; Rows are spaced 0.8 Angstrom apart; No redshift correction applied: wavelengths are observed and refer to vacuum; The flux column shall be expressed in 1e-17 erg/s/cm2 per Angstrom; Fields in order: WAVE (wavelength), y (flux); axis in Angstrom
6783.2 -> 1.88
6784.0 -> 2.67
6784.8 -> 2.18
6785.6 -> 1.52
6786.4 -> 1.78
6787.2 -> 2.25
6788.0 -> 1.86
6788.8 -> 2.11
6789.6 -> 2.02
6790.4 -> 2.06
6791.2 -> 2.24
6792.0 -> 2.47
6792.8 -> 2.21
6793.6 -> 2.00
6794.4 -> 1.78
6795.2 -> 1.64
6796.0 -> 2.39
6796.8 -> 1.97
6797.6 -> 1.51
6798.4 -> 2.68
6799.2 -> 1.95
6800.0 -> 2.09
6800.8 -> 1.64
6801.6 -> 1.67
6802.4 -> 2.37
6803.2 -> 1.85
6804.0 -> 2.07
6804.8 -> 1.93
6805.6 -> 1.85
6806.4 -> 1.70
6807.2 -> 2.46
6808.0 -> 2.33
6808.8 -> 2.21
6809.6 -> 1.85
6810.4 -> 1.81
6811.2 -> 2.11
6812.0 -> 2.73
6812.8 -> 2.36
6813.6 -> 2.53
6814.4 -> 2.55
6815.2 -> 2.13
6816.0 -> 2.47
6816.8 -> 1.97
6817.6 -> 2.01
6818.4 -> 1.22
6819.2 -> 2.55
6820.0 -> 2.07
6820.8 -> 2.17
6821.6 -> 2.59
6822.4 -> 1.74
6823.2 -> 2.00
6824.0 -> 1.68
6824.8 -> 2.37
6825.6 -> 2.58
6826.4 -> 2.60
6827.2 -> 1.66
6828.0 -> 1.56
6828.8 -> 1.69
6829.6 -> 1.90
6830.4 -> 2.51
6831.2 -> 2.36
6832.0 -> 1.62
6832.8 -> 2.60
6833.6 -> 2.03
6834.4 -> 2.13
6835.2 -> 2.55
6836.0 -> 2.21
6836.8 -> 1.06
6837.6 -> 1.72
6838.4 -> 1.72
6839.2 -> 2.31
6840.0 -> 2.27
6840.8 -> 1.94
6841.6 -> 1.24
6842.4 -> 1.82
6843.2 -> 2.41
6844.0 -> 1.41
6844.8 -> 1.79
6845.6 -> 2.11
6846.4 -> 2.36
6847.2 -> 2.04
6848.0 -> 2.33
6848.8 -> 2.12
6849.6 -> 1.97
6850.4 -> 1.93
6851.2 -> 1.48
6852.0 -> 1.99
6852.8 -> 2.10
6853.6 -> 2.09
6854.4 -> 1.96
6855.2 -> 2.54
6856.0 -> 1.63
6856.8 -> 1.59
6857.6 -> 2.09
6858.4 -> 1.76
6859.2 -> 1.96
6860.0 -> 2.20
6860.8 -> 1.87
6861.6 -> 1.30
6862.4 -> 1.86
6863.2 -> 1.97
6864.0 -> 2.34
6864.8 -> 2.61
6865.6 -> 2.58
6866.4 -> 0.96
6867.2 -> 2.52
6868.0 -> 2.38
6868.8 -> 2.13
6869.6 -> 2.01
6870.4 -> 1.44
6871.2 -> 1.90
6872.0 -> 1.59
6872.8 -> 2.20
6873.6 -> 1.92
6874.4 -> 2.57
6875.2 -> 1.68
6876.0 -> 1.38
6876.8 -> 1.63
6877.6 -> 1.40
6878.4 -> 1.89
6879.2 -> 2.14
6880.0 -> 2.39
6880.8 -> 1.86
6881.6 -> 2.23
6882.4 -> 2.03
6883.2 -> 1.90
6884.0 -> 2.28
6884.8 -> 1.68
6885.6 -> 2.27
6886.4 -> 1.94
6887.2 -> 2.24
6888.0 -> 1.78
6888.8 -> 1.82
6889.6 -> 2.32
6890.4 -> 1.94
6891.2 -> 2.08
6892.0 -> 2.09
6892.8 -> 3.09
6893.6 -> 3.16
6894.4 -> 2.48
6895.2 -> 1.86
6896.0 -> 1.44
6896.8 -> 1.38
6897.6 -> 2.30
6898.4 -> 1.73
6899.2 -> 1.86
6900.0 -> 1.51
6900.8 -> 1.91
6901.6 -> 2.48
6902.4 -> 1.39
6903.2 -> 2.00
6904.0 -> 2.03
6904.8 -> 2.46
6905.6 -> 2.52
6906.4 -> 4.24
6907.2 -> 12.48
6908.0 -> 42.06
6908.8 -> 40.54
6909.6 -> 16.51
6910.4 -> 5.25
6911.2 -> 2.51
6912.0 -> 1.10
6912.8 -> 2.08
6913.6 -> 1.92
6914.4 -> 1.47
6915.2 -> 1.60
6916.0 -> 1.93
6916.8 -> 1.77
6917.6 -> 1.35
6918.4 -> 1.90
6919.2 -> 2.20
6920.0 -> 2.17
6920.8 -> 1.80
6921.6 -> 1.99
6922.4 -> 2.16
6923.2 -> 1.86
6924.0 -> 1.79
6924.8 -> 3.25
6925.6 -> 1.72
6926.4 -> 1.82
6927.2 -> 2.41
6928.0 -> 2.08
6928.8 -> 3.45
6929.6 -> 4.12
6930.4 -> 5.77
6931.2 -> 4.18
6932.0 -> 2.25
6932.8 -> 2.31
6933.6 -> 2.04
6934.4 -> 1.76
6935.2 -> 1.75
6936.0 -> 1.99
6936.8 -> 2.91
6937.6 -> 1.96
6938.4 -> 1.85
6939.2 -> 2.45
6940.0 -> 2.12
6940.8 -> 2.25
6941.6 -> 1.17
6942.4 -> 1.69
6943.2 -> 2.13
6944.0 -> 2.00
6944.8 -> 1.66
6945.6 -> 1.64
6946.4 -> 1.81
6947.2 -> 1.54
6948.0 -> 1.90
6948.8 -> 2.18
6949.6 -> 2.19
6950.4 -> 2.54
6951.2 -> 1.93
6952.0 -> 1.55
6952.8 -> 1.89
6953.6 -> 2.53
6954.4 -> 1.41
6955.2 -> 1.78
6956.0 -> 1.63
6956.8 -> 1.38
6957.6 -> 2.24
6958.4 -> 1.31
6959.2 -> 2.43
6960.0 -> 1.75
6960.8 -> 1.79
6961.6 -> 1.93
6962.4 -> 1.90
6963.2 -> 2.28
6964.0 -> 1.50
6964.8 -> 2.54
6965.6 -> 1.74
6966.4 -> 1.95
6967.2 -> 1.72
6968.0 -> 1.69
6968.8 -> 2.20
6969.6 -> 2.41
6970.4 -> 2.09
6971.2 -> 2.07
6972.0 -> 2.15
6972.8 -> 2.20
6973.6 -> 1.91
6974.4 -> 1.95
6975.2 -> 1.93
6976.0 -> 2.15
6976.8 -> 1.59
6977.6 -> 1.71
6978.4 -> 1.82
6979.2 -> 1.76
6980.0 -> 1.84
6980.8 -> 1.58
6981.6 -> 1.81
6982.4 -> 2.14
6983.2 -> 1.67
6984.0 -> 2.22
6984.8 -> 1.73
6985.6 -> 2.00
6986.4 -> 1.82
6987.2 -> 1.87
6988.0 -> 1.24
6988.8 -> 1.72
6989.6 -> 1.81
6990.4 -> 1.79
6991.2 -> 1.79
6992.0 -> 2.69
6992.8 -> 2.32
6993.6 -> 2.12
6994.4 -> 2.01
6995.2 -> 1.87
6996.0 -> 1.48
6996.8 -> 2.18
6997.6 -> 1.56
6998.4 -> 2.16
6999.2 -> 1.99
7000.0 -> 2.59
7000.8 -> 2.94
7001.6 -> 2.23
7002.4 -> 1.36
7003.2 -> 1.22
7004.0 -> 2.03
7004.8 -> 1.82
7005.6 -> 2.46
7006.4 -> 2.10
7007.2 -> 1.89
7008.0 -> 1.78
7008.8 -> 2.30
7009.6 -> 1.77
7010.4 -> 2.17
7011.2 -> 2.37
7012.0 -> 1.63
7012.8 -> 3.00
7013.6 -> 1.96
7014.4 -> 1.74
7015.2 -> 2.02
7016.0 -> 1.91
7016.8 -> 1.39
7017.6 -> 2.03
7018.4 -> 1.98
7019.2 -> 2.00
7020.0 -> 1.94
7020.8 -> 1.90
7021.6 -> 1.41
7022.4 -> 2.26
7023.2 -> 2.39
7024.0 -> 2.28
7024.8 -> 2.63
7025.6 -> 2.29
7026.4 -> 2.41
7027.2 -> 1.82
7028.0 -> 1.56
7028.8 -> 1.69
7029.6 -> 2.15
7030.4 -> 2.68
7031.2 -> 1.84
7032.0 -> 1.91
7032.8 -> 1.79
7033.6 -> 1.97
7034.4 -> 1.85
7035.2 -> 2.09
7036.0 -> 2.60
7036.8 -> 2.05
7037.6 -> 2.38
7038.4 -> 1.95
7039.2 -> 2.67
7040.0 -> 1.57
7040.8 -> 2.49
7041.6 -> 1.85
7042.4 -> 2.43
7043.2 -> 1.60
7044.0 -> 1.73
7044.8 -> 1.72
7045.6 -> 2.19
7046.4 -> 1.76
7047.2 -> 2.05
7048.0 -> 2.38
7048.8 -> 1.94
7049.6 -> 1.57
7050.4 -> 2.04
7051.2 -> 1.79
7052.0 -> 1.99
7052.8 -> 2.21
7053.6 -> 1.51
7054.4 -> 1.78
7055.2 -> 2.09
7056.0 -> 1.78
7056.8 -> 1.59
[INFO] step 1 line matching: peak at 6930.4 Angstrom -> [N II] 6583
